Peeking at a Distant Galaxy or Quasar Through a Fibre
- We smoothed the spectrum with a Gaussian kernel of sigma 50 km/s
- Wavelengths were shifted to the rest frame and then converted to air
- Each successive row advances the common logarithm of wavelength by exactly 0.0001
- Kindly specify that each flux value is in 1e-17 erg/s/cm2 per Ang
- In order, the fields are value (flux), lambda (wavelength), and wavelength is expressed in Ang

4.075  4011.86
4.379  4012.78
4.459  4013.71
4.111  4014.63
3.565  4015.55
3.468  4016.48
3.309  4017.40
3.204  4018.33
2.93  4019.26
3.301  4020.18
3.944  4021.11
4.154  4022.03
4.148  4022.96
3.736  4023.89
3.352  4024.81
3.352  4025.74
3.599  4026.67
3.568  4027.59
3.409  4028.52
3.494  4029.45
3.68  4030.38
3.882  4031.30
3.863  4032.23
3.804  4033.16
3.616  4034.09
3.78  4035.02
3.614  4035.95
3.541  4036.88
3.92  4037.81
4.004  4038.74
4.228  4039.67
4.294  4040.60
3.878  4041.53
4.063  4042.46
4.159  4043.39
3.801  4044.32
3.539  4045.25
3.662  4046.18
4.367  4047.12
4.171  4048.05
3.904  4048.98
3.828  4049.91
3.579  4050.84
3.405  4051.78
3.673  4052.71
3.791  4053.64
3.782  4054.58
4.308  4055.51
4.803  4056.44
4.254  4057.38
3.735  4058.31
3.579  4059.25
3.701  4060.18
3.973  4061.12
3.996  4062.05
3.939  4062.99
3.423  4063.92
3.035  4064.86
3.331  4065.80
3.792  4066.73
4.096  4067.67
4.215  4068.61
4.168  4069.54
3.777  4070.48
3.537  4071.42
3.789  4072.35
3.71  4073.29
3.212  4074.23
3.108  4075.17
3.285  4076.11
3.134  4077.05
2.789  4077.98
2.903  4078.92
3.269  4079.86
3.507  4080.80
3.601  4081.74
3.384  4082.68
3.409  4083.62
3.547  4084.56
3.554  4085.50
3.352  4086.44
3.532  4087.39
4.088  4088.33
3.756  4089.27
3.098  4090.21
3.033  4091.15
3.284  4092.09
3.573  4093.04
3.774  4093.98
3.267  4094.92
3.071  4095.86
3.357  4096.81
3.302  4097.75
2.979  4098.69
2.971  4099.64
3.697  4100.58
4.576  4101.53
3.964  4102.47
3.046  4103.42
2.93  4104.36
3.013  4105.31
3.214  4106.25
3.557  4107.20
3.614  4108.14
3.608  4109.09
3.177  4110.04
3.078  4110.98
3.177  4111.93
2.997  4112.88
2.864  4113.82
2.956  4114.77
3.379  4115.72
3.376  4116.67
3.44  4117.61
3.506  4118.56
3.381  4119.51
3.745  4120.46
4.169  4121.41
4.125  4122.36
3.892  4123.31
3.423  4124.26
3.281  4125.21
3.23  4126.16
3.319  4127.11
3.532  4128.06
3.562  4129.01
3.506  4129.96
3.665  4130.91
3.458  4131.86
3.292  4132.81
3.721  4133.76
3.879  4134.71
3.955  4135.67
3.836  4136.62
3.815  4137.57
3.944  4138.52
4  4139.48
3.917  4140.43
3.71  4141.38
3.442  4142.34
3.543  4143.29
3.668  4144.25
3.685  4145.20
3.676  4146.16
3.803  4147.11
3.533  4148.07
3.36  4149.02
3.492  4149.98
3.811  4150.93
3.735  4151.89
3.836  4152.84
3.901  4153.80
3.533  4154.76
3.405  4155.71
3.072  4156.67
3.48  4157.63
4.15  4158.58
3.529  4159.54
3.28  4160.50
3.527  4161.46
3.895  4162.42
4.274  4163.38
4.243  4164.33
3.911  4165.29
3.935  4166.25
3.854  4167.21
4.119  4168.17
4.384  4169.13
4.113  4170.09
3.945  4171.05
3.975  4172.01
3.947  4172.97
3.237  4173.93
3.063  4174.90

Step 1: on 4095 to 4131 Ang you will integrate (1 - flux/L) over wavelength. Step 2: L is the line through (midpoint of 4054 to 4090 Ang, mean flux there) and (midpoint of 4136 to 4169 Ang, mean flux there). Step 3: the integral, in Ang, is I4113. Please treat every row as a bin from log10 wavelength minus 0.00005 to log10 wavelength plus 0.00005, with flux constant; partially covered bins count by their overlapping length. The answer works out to 2.7 Ang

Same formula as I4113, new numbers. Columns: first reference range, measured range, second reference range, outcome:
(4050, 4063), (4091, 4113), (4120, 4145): 2.4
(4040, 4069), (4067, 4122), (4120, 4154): 5.1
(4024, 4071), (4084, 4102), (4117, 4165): 1.3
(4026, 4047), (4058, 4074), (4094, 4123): -0.5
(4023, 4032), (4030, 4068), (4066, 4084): -3.1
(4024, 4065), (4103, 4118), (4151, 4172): 2.4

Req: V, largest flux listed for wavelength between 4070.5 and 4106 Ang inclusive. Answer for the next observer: 4.576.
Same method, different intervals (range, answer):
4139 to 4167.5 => 4.274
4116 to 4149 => 4.169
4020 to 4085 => 4.803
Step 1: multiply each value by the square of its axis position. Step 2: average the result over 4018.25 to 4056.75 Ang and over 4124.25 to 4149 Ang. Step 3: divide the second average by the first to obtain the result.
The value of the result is 1.00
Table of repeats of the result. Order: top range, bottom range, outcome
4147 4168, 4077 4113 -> 1.14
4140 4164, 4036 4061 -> 0.98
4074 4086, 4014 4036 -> 0.93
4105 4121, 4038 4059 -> 0.86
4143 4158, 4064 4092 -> 1.07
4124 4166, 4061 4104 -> 1.08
